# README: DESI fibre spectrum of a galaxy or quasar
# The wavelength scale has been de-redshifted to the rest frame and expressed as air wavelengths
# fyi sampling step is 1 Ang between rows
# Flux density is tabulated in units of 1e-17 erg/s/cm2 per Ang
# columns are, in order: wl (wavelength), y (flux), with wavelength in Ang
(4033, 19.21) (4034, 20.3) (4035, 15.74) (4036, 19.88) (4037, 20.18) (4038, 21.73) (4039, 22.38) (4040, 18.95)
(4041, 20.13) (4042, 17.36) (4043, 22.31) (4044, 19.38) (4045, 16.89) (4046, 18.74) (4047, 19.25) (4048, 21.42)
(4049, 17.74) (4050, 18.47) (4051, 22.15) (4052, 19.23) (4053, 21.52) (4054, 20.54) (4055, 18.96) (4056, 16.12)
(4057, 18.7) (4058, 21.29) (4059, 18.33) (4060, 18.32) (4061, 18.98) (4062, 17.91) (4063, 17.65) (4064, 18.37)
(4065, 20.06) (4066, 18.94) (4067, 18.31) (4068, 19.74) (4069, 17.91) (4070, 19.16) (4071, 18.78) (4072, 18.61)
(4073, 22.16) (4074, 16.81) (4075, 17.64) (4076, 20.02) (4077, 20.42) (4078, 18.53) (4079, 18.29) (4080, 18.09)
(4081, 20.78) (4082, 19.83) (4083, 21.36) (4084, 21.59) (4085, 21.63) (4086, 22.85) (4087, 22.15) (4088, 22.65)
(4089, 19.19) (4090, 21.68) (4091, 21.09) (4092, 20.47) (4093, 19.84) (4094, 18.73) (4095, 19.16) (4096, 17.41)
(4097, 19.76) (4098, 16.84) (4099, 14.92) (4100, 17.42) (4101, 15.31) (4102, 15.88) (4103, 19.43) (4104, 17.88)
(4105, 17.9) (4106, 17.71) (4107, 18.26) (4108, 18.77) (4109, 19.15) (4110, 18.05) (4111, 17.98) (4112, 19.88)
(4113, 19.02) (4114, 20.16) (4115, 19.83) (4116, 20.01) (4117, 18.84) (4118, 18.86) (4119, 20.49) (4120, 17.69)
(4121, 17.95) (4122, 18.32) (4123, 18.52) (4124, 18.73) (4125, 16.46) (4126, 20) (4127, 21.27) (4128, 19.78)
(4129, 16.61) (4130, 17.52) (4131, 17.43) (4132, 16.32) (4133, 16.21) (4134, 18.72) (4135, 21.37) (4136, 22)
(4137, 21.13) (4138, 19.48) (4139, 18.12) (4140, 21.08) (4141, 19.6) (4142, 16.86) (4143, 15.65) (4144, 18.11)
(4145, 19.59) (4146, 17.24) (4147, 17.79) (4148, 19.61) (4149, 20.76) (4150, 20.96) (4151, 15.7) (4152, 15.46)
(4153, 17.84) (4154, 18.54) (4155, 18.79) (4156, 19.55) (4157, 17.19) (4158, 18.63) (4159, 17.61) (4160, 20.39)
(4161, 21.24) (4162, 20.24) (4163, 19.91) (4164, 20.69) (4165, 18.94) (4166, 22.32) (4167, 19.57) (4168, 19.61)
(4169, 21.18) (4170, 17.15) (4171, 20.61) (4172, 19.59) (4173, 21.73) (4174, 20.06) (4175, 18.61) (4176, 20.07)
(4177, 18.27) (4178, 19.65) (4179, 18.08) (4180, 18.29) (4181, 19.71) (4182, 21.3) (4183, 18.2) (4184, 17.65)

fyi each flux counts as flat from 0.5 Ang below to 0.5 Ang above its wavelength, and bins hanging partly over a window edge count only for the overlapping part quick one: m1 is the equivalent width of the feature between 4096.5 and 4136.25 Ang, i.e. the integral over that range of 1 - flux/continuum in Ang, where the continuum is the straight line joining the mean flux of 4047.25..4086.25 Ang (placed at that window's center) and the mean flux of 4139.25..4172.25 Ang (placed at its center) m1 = 1.6 Ang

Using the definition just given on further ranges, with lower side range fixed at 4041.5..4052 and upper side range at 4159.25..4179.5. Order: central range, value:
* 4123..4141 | 0.7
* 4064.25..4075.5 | 0.3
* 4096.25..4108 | 1.3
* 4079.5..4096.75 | -0.8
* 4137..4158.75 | 1.4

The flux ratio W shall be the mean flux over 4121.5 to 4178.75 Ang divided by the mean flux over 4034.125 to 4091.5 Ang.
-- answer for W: 0.97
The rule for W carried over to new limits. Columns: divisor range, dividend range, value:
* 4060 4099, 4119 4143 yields 0.96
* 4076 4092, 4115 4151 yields 0.91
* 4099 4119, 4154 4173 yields 1.07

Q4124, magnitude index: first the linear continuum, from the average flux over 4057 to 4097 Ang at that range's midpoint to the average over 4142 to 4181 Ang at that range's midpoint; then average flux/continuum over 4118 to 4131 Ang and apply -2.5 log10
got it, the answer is 0.04 mag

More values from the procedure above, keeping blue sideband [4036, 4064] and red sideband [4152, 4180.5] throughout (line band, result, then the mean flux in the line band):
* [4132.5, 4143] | 0.01 mag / 19.3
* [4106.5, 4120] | 0.02 mag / 19.1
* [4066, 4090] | -0.03 mag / 19.9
